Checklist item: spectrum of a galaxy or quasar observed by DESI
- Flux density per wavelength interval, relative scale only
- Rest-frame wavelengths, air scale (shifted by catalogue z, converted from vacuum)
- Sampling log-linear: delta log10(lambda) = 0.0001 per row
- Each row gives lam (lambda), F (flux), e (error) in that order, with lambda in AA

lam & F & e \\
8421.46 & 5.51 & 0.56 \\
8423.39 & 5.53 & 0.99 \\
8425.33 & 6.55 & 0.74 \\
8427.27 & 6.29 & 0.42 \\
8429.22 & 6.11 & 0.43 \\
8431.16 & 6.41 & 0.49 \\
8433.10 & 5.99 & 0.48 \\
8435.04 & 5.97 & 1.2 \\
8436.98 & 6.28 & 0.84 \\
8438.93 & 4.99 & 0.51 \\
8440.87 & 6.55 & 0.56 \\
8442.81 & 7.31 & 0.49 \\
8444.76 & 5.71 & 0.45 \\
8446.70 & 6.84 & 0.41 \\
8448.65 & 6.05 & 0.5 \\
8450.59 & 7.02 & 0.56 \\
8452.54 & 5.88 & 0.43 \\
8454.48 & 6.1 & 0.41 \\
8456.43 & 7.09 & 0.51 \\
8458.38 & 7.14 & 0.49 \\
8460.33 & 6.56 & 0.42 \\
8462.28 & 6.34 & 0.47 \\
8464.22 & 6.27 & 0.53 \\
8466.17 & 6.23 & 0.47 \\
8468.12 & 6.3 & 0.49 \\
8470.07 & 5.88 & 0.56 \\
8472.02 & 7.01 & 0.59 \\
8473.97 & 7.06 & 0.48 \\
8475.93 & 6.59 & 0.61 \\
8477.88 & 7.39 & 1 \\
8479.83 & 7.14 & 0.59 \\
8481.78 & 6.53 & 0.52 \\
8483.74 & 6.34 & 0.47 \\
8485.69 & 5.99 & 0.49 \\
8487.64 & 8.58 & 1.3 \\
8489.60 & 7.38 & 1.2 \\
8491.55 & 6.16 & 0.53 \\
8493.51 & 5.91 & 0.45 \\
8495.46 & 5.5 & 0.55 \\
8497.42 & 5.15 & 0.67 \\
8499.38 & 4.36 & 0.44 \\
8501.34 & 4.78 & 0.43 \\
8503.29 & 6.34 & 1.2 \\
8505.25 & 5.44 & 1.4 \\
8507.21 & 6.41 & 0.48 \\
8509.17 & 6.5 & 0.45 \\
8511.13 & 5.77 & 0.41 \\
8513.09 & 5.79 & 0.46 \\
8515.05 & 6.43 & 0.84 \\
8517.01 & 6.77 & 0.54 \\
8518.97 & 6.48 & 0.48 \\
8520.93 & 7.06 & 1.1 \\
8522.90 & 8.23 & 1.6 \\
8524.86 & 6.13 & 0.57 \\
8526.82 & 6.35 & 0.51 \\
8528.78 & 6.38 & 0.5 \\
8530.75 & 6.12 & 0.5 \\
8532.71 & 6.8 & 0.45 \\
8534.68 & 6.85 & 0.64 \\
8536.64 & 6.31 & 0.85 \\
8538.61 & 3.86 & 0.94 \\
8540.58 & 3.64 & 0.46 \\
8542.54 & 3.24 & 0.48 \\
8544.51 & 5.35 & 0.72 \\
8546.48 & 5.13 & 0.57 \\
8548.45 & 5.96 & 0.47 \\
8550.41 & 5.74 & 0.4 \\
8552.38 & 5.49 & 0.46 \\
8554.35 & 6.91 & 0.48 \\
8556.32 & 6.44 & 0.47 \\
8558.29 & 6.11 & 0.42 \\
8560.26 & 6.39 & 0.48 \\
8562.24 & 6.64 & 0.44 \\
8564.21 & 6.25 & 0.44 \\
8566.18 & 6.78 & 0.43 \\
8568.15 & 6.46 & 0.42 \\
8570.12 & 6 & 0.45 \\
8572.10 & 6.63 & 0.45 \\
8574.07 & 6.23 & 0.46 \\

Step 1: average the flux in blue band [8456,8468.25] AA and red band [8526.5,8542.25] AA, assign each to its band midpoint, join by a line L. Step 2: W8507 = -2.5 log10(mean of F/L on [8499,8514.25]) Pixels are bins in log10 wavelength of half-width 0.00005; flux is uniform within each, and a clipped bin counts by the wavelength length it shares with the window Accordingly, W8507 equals 0.05 mag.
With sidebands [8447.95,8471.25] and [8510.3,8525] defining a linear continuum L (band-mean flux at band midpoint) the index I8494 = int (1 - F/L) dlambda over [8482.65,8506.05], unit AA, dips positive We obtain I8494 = 1.9 AA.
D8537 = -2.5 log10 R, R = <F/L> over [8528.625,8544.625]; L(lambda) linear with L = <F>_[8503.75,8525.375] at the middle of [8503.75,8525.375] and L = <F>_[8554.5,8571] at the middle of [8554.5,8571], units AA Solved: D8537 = 0.20 mag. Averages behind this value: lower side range 6.46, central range 5.34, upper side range 6.41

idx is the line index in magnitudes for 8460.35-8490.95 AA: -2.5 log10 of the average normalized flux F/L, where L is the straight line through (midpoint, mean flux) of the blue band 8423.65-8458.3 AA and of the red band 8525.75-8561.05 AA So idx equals -0.10 mag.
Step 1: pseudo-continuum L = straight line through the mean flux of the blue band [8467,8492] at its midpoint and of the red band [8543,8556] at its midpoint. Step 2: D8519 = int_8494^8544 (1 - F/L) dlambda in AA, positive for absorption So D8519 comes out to 2.54 AA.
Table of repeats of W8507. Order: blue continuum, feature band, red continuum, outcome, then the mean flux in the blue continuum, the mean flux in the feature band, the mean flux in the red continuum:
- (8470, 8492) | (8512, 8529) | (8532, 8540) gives -0.09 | 6.89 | 6.63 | 5.8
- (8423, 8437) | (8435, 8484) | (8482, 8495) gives -0.01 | 6.16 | 6.5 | 6.67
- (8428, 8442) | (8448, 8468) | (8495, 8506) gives -0.12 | 6.06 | 6.47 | 5.25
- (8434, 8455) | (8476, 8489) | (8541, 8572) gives -0.14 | 6.25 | 6.98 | 5.91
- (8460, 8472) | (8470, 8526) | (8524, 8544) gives -0.08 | 6.31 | 6.39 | 5.56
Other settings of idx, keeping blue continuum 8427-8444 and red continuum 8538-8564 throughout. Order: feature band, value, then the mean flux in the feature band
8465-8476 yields -0.09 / 6.5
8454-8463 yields -0.11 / 6.68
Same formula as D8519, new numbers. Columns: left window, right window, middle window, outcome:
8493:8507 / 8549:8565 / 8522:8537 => -2.1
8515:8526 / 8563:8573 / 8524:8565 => 5.2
